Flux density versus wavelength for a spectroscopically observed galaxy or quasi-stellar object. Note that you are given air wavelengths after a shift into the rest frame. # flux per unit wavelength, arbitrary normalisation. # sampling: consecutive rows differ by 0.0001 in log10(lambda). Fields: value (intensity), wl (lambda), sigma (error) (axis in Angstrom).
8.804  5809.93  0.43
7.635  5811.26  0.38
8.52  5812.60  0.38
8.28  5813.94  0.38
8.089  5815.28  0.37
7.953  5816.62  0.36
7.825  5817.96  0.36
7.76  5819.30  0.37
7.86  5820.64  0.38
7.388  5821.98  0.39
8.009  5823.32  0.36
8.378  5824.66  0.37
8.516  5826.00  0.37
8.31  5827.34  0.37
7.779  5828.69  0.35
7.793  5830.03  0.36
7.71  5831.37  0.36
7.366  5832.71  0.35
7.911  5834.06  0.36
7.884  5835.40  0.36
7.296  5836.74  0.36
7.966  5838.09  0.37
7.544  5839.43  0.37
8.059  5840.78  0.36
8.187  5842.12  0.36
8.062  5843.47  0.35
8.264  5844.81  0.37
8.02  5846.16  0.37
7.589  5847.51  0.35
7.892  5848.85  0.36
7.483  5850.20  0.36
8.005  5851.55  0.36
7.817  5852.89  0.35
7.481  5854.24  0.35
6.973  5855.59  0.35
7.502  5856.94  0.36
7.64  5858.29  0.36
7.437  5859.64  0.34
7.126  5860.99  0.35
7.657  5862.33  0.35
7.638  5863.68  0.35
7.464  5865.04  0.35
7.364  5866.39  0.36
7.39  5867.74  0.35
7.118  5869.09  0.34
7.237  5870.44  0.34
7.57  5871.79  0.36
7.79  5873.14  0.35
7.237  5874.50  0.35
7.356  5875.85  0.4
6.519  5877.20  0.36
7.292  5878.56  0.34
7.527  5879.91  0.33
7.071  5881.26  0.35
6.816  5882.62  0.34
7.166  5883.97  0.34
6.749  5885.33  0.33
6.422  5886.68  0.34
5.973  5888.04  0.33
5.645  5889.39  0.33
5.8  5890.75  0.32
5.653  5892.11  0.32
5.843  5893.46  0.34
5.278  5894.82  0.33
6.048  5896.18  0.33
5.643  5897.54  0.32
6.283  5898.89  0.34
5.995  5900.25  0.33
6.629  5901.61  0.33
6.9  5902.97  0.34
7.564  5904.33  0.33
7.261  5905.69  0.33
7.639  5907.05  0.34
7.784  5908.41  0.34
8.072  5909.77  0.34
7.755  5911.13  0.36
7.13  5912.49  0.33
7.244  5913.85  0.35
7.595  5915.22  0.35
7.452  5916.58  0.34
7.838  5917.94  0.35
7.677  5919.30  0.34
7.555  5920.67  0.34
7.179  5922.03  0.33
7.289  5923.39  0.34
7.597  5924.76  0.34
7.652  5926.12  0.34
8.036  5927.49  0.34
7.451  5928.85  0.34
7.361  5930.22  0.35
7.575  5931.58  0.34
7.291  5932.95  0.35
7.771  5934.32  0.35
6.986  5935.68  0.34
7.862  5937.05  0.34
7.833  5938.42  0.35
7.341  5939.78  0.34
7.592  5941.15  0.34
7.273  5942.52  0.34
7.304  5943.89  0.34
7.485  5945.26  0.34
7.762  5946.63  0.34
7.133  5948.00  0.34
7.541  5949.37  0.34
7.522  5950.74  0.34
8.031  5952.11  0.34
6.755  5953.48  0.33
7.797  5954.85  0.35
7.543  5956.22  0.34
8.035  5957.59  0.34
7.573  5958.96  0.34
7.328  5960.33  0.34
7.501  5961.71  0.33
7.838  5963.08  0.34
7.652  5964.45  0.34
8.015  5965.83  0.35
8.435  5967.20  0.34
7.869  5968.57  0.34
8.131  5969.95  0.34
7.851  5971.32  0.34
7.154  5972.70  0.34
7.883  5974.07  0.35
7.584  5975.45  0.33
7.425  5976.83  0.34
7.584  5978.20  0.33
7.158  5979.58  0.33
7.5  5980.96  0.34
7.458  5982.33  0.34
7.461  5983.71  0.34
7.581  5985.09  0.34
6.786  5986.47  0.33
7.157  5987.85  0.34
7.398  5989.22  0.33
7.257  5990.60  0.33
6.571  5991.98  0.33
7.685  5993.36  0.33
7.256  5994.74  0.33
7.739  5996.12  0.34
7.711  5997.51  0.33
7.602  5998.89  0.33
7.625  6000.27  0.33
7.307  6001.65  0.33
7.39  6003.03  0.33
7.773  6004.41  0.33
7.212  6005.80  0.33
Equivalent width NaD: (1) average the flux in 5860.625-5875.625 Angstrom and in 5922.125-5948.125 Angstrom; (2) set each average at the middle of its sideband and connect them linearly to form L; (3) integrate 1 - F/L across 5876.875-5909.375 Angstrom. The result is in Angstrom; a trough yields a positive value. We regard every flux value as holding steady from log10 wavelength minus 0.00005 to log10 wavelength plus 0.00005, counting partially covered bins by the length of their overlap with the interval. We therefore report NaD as 3.8 Angstrom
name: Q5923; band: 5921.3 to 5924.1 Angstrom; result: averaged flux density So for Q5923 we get 7.25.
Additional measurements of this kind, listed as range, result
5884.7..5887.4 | 6.58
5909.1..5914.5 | 7.56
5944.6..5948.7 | 7.46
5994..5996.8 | 7.5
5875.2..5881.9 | 7.16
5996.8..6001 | 7.63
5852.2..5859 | 7.48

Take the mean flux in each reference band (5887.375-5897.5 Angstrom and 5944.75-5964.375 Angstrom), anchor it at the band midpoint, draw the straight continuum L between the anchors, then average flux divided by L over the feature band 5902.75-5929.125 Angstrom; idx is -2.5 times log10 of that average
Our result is -0.17 mag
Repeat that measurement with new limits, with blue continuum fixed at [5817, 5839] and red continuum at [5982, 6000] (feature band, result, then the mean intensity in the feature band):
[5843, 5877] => 0.03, 7.55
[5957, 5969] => -0.05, 7.8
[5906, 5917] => 0.00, 7.58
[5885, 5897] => 0.28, 5.91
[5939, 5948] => 0.01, 7.44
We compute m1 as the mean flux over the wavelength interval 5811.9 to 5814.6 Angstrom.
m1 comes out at 8.38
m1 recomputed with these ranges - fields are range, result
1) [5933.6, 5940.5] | 7.56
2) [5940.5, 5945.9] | 7.41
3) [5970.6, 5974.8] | 7.64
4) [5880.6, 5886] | 6.94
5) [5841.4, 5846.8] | 8.14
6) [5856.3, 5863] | 7.48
